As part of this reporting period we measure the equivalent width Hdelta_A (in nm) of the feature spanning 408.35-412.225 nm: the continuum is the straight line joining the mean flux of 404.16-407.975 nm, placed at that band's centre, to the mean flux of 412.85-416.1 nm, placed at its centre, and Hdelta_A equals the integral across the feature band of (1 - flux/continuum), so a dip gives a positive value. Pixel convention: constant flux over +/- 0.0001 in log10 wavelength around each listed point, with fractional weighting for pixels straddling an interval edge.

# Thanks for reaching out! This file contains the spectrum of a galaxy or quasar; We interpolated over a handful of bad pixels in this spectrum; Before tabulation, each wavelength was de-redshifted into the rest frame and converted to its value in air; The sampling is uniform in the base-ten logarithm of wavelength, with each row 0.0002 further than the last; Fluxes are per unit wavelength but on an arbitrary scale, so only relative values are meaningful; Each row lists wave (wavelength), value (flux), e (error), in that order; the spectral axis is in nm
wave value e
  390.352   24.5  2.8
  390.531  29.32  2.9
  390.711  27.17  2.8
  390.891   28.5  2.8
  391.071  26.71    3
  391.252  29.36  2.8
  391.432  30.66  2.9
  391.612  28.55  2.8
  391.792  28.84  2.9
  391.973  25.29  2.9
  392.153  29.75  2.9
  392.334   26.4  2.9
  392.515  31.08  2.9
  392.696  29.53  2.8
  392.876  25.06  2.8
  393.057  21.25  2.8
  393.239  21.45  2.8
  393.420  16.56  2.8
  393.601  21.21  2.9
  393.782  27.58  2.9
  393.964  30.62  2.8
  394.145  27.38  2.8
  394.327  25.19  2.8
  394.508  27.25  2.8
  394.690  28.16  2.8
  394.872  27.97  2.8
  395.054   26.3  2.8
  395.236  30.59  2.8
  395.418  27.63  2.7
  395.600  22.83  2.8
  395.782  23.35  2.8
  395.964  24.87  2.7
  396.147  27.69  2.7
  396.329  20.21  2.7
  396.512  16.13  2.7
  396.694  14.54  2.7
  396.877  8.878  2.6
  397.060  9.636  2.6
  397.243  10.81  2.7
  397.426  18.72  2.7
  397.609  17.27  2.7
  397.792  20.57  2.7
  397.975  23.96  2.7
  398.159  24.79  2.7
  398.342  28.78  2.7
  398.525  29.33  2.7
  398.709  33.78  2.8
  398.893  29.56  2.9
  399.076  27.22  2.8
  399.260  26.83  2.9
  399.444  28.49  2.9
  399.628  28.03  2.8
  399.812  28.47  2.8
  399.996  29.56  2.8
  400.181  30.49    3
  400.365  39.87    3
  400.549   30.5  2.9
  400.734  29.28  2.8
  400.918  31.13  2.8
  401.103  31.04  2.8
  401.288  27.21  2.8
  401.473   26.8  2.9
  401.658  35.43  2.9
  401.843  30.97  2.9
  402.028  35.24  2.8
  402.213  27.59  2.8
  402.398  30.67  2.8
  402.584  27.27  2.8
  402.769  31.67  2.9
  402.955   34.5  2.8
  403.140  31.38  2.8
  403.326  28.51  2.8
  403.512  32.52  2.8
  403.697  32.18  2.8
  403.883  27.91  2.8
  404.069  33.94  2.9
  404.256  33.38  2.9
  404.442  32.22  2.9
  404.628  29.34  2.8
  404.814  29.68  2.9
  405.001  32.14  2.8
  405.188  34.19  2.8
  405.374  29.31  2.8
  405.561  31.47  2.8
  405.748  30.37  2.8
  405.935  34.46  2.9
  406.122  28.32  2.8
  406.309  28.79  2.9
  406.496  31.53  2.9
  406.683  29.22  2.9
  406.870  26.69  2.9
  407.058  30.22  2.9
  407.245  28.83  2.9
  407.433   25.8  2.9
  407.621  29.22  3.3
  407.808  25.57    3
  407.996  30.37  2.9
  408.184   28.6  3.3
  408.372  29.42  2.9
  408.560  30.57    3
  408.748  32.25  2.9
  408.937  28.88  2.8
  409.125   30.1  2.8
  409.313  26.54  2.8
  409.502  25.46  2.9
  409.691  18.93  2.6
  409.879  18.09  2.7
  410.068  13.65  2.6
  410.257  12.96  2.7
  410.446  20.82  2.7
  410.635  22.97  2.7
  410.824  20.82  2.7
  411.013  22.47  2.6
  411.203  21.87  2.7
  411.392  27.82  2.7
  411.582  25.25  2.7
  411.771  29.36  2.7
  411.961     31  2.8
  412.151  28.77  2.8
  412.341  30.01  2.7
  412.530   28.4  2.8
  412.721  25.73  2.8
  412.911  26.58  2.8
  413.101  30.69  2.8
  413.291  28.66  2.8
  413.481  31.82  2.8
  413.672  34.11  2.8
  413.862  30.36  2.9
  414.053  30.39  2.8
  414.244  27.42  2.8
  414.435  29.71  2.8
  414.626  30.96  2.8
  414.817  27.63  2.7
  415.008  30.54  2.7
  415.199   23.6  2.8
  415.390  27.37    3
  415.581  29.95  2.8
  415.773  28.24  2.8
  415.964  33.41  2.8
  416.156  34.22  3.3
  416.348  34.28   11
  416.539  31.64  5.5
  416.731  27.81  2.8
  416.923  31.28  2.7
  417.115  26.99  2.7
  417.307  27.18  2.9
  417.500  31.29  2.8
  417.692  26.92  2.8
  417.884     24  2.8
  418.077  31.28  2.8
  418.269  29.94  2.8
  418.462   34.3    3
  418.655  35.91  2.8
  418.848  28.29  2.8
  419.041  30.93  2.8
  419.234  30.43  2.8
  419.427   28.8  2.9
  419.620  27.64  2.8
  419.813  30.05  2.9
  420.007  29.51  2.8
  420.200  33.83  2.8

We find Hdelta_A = 0.68 nm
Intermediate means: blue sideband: 30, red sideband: 29.6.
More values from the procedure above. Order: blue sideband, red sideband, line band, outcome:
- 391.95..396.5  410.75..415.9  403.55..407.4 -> -0.50 nm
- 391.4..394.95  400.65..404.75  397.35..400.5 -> 0.18 nm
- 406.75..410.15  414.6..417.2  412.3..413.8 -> -0.05 nm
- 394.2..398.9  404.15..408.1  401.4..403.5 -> -0.28 nm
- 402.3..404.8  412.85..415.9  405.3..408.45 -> 0.13 nm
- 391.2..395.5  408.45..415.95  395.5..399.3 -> 0.70 nm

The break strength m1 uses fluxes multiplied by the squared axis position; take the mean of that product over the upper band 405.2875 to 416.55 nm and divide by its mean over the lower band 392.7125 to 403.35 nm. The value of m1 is 1.13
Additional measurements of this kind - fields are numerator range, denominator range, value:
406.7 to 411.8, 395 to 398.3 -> 1.31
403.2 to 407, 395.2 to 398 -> 1.65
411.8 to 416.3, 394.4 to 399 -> 1.40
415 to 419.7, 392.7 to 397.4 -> 1.48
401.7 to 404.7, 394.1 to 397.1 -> 1.41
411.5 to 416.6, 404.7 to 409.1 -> 1.03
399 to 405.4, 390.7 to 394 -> 1.22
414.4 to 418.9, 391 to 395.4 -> 1.25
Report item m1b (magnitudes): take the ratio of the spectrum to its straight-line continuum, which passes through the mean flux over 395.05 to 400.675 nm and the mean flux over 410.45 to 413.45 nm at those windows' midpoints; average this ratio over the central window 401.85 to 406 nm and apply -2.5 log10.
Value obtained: -0.23 mag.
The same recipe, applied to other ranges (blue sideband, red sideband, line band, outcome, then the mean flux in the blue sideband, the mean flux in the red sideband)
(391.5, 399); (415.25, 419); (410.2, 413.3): 0.12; 24.1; 30.2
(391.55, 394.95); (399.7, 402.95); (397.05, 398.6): 0.35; 26.2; 30.9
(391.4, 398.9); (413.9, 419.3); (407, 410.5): 0.09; 24.2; 29.9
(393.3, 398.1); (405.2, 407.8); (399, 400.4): -0.18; 22.2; 29.6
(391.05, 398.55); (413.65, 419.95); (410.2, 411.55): 0.28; 24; 29.9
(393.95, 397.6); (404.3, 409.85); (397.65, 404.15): -0.18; 22.1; 29.2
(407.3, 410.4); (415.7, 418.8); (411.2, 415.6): -0.02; 25.4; 30.5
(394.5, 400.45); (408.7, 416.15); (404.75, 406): -0.22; 24.6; 26.8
